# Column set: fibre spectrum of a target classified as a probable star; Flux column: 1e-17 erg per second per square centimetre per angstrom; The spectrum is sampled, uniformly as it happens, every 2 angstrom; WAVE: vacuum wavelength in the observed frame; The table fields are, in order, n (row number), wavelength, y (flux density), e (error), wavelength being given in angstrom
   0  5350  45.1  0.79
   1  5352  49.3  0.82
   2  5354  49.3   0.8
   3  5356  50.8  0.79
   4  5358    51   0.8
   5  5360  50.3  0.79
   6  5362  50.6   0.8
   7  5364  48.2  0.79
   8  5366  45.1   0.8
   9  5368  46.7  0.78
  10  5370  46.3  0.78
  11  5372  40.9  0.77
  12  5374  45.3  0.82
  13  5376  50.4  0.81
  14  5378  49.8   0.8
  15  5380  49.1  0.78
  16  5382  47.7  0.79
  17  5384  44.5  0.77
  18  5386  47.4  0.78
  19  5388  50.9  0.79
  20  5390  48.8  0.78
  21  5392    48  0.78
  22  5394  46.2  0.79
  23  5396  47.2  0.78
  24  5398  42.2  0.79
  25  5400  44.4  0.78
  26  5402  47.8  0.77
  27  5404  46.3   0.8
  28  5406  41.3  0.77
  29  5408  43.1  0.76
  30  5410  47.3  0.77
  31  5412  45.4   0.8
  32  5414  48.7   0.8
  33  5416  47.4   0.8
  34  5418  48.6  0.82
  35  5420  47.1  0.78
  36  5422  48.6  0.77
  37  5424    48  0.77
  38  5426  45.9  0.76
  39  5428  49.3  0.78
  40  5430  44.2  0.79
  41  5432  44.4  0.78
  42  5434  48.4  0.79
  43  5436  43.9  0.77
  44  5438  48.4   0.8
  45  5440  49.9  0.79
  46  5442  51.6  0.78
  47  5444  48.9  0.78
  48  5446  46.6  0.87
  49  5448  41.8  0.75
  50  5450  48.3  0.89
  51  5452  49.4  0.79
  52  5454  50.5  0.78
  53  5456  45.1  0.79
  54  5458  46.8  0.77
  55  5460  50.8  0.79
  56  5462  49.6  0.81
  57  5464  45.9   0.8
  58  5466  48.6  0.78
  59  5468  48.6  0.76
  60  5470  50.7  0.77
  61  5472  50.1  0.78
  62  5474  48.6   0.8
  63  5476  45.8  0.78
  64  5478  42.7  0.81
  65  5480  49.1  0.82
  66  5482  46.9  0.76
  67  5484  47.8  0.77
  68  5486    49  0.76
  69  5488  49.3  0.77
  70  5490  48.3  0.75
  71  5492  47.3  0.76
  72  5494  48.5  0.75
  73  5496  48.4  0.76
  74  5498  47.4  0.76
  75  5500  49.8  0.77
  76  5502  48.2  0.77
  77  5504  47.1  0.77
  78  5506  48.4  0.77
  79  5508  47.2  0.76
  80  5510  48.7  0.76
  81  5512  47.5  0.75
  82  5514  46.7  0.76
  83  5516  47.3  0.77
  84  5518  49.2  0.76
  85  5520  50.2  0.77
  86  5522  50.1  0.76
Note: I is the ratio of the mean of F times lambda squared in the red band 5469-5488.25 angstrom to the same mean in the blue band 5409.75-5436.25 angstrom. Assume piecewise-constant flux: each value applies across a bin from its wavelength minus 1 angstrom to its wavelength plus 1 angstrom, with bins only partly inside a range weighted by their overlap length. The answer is 1.0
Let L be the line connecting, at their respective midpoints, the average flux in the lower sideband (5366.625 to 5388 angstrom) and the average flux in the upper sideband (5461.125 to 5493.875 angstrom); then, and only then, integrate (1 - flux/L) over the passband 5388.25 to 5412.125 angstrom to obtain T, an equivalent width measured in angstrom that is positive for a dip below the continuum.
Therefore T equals 0.7 angstrom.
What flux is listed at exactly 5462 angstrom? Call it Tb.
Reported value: 49.6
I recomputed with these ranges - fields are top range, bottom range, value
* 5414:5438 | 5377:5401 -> 1.01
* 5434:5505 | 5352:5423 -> 1.05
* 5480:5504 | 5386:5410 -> 1.08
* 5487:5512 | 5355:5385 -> 1.06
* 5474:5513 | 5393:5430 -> 1.06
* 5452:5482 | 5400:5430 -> 1.05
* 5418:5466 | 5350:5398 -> 1.02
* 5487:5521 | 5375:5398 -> 1.05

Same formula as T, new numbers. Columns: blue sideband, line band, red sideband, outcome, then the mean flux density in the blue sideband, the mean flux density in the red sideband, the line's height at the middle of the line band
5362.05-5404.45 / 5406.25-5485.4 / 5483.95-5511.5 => 0.31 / 46.9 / 48.2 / 47.6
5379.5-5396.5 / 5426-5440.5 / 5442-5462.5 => 0.34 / 47.7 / 47.9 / 47.9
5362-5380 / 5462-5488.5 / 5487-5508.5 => 0.00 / 46.9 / 48.2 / 48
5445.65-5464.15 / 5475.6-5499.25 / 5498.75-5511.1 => 0.19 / 47.6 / 48.2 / 48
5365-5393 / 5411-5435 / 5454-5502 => 0.22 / 47.2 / 48.1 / 47.6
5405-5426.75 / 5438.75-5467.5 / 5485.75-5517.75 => -0.58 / 46.5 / 48.1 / 47.2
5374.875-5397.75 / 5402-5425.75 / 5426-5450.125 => 0.46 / 48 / 47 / 47.5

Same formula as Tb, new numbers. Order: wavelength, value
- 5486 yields 49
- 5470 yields 50.7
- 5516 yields 47.3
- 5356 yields 50.8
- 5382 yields 47.7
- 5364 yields 48.2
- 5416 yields 47.4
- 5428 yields 49.3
